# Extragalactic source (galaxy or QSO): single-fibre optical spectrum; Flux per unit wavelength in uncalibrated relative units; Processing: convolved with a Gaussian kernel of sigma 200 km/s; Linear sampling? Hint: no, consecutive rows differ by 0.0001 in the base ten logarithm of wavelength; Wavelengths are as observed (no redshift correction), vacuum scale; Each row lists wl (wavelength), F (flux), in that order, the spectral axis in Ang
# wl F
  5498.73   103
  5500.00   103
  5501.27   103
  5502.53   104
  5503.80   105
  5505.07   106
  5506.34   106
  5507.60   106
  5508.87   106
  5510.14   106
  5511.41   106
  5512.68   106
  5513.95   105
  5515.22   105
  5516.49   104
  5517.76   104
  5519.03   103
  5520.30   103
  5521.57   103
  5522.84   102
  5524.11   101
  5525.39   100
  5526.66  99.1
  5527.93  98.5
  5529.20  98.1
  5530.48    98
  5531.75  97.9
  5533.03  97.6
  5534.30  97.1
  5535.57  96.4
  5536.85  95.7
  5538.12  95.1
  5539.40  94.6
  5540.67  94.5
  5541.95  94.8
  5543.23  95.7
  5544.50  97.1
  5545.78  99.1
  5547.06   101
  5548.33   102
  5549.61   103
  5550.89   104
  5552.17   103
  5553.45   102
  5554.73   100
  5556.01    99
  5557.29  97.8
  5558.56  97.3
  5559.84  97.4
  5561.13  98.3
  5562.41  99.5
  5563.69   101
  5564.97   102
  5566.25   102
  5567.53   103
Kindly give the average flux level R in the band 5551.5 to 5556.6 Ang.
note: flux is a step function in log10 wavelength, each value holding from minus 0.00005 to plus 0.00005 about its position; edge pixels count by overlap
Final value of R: 101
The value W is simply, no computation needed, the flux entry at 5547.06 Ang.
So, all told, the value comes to 101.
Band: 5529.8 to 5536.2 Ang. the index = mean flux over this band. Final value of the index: 97.4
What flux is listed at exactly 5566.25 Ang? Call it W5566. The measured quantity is 102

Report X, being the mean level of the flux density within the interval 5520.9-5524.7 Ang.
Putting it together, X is 102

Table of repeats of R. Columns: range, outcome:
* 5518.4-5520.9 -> 103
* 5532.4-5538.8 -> 96.4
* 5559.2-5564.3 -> 98.9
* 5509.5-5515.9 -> 106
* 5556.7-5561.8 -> 97.7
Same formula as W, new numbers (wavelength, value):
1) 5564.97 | 102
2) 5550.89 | 104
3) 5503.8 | 105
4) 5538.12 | 95.1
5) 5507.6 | 106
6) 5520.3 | 103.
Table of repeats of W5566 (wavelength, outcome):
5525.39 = 100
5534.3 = 97.1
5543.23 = 95.7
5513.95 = 105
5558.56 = 97.3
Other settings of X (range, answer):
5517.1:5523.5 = 103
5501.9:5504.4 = 105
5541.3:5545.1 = 95.8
